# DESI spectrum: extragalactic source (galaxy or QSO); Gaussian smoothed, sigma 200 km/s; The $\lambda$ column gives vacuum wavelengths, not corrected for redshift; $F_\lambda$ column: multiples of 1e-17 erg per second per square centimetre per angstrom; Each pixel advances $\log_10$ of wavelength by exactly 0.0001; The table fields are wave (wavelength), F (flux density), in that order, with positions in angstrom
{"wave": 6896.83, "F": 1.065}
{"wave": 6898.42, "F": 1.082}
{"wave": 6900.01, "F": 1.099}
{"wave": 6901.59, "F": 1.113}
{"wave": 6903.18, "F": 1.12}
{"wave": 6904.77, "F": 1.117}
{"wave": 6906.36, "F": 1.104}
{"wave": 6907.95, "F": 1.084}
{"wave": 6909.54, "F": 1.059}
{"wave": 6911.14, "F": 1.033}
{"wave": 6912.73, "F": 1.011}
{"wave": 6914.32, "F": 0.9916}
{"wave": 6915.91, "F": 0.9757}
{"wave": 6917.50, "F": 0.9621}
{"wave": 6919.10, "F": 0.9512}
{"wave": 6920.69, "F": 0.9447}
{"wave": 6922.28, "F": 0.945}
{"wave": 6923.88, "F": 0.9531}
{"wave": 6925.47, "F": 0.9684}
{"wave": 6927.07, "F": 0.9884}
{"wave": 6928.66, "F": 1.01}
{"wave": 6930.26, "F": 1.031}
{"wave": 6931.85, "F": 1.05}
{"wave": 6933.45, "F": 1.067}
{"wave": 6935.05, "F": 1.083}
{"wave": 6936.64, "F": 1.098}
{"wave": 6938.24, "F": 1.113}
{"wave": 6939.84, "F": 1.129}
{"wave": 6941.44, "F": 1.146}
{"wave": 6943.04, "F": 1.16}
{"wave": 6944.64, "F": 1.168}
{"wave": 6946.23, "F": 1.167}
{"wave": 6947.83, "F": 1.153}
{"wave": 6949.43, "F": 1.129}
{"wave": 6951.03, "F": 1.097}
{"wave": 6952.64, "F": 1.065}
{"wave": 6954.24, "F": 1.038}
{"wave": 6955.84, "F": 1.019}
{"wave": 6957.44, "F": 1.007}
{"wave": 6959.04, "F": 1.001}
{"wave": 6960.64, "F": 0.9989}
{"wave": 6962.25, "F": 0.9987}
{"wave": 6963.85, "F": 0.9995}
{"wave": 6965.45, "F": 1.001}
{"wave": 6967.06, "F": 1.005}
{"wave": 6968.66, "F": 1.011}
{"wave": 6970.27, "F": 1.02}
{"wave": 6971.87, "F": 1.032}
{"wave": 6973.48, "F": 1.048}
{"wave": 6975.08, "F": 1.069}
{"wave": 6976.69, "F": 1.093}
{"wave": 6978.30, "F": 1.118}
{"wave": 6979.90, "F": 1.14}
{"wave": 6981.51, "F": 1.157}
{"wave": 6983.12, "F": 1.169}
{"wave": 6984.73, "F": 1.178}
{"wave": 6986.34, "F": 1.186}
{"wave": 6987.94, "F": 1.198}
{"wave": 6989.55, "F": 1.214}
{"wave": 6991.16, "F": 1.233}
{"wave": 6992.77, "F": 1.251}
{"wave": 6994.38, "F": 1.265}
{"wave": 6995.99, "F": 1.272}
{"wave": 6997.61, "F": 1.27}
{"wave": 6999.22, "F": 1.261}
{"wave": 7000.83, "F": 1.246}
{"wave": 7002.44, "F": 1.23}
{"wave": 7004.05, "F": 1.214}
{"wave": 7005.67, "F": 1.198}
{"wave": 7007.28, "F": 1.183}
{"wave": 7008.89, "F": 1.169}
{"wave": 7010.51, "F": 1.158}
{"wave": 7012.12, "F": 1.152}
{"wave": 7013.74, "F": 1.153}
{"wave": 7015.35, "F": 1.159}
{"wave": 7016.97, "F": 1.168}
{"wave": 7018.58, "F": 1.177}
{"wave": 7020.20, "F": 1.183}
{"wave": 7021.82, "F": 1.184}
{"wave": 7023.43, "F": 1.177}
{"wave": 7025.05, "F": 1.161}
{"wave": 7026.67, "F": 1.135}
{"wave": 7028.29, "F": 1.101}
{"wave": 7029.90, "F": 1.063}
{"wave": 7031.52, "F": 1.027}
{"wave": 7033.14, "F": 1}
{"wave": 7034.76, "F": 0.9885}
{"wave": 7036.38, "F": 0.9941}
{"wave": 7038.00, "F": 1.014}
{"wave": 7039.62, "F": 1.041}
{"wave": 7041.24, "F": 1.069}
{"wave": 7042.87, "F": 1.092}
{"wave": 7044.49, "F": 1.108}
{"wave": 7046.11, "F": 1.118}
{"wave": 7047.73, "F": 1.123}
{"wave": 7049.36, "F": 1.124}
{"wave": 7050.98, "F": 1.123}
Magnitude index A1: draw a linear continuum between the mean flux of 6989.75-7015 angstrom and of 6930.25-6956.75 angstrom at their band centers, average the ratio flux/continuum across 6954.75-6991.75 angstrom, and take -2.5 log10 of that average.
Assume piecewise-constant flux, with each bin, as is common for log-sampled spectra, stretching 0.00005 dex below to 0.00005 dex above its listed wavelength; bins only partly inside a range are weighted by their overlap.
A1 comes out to 0.08 mag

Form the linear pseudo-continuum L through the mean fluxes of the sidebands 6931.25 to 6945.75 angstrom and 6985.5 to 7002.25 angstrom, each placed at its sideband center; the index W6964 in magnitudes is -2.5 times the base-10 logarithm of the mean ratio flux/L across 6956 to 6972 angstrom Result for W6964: 0.16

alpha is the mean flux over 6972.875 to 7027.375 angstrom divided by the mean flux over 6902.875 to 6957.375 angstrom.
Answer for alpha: 1.12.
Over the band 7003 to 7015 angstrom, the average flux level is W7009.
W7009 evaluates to 1.18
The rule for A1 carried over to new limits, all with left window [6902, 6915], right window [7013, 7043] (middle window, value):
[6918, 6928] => 0.119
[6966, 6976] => 0.055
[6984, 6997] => -0.128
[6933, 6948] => -0.053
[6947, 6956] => -0.009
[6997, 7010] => -0.119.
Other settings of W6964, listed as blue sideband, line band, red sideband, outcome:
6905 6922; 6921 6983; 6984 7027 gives 0.03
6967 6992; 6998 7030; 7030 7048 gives -0.09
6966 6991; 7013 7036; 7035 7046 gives -0.05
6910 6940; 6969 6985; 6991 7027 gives 0.03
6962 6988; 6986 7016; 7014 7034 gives -0.10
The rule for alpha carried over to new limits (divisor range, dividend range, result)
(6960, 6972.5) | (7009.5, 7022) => 1.16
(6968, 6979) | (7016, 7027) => 1.11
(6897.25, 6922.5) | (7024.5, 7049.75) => 1.03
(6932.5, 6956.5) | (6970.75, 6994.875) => 1.04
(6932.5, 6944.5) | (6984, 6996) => 1.10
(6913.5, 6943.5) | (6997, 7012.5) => 1.18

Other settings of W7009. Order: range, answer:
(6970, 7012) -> 1.18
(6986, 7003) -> 1.24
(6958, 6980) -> 1.03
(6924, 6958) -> 1.08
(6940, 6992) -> 1.09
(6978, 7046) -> 1.15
